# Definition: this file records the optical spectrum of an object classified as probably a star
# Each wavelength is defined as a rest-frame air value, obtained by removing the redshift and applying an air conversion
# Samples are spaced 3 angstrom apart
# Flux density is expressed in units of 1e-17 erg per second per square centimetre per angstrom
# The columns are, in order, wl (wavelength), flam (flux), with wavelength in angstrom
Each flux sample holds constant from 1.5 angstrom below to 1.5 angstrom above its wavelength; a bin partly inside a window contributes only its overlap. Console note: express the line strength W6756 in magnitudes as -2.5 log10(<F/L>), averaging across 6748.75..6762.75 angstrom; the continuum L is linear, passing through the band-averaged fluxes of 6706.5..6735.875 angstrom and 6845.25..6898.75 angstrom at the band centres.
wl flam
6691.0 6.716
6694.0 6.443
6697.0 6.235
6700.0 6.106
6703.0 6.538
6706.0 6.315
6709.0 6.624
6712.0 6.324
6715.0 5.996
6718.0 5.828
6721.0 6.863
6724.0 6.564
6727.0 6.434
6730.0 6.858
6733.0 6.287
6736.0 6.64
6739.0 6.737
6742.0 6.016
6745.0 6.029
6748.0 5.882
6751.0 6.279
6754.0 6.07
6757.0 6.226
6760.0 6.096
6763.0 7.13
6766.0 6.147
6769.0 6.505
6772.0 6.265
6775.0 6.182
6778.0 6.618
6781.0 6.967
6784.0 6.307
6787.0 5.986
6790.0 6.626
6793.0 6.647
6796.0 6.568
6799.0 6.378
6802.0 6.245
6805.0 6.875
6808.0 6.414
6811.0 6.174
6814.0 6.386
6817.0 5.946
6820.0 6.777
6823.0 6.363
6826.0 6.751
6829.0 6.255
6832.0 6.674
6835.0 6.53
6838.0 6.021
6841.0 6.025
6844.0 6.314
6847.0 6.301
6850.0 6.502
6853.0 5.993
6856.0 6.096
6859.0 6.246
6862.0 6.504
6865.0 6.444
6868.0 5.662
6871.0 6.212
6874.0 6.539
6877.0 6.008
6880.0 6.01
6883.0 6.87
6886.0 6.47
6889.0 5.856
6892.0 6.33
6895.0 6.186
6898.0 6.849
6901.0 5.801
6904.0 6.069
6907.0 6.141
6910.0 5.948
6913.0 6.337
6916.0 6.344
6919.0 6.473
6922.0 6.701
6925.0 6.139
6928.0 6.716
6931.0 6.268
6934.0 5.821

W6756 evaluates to 0.03 mag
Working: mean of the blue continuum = 6.43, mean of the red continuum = 6.27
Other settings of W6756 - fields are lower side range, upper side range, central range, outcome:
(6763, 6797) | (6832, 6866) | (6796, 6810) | -0.01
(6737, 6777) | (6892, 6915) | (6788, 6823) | -0.03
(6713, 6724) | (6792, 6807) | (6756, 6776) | 0.01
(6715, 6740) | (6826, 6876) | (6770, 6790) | 0.00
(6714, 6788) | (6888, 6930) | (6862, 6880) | 0.02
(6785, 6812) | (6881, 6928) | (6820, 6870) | 0.01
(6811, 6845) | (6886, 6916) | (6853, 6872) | 0.02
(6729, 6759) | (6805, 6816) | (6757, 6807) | -0.02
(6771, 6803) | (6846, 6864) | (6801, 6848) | -0.01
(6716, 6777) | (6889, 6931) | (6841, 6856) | 0.01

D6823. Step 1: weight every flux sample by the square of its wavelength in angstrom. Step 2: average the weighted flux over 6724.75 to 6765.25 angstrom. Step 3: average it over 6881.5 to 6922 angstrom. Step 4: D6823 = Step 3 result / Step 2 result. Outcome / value 1.0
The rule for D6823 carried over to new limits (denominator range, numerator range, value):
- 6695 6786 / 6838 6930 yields 1.03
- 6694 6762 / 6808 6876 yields 1.03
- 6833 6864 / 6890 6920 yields 1.01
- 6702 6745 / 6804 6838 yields 1.03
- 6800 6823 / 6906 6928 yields 1.02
